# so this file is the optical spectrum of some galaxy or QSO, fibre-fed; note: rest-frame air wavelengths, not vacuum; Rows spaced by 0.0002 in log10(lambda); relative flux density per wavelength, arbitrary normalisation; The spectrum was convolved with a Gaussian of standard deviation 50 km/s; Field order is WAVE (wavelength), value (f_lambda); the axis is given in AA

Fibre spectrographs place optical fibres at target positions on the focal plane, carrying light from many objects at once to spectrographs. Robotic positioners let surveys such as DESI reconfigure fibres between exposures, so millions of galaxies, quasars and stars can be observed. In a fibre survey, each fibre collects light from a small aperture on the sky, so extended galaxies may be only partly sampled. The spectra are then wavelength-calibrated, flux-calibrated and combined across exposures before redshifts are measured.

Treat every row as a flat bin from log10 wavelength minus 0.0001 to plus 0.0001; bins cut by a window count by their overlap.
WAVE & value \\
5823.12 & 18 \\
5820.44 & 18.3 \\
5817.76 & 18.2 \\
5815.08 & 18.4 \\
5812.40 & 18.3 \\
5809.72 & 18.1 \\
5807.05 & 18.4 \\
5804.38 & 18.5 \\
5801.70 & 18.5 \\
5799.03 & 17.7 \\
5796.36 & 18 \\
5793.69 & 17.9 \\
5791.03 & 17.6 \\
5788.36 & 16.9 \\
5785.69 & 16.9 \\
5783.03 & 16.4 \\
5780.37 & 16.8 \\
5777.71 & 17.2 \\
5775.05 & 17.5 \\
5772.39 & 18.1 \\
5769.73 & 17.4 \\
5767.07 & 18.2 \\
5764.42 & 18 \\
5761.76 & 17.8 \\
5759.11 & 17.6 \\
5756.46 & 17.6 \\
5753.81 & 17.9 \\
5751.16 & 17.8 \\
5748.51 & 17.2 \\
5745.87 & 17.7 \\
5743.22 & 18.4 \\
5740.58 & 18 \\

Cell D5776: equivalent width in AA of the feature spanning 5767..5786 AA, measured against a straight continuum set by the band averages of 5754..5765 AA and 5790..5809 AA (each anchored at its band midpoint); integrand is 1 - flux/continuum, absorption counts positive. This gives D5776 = 0.7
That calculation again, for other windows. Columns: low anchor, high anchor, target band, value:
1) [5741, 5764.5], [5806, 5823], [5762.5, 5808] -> 1.0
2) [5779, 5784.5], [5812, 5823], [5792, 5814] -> -0.7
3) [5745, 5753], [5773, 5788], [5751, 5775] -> -0.7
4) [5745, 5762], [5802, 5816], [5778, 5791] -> 0.8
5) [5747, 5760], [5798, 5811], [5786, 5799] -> 0.4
